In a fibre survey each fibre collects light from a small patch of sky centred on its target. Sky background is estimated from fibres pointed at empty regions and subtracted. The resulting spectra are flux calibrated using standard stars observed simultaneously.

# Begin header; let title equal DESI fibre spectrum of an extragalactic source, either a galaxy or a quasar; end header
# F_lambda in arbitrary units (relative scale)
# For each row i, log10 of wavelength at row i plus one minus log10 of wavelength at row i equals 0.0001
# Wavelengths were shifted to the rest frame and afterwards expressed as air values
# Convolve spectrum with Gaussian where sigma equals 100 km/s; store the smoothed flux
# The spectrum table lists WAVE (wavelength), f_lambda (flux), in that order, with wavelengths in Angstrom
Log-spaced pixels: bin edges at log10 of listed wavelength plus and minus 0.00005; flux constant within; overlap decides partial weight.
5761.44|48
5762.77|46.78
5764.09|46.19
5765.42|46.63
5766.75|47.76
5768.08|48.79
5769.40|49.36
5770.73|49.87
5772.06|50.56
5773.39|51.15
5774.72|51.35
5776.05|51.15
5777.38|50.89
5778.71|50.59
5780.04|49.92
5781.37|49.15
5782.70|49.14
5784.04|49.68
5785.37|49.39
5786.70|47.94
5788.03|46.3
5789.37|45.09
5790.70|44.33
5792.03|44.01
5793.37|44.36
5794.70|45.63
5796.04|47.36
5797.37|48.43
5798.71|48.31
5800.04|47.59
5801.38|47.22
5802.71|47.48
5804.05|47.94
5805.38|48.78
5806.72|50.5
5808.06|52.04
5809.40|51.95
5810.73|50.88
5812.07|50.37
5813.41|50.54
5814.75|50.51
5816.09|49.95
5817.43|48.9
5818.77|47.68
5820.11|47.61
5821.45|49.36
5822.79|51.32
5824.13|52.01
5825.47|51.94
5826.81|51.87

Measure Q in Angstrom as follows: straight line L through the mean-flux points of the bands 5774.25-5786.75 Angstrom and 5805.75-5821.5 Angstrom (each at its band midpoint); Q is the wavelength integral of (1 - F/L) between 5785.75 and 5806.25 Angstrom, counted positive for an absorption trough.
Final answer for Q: 1.31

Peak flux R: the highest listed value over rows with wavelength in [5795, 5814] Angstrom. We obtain 52.04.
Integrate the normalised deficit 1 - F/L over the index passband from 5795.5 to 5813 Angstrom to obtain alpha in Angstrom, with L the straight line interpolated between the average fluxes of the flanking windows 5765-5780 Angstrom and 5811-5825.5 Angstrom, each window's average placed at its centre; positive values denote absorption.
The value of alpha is 0.3 Angstrom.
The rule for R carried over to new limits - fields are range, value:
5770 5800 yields 51.35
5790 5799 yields 48.43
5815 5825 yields 52.01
